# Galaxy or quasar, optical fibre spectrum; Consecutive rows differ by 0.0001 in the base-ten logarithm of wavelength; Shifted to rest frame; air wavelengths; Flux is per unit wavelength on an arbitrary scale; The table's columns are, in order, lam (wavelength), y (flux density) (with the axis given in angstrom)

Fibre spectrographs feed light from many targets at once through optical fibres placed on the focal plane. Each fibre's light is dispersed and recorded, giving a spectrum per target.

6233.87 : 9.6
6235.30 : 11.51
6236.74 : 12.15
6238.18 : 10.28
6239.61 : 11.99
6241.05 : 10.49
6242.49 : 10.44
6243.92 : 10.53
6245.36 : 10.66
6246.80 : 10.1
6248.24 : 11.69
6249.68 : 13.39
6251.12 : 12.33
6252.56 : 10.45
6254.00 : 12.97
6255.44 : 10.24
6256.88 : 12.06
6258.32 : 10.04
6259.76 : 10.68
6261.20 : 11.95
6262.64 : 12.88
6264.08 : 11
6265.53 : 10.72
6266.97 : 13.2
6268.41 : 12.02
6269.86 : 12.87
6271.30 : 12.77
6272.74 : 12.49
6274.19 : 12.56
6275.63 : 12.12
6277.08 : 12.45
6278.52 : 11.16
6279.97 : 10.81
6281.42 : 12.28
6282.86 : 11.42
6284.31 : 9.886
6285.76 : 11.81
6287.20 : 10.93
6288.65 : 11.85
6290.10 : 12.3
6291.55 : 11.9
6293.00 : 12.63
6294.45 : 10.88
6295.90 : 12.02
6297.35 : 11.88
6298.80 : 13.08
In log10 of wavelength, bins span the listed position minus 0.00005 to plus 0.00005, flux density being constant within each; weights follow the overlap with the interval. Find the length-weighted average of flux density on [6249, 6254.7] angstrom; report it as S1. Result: 12.3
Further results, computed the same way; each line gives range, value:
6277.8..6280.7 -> 11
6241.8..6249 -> 10.7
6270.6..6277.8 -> 12.5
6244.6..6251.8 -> 11.6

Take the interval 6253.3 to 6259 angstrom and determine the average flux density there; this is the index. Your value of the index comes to 11.3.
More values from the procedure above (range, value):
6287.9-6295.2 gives 11.9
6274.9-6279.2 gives 11.9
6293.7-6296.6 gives 11.5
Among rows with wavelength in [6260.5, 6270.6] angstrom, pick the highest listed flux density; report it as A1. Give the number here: 13.2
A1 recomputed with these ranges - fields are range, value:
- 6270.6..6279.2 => 12.77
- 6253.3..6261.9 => 12.97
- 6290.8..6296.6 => 12.63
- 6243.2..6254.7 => 13.39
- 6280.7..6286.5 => 12.28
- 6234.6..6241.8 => 12.15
